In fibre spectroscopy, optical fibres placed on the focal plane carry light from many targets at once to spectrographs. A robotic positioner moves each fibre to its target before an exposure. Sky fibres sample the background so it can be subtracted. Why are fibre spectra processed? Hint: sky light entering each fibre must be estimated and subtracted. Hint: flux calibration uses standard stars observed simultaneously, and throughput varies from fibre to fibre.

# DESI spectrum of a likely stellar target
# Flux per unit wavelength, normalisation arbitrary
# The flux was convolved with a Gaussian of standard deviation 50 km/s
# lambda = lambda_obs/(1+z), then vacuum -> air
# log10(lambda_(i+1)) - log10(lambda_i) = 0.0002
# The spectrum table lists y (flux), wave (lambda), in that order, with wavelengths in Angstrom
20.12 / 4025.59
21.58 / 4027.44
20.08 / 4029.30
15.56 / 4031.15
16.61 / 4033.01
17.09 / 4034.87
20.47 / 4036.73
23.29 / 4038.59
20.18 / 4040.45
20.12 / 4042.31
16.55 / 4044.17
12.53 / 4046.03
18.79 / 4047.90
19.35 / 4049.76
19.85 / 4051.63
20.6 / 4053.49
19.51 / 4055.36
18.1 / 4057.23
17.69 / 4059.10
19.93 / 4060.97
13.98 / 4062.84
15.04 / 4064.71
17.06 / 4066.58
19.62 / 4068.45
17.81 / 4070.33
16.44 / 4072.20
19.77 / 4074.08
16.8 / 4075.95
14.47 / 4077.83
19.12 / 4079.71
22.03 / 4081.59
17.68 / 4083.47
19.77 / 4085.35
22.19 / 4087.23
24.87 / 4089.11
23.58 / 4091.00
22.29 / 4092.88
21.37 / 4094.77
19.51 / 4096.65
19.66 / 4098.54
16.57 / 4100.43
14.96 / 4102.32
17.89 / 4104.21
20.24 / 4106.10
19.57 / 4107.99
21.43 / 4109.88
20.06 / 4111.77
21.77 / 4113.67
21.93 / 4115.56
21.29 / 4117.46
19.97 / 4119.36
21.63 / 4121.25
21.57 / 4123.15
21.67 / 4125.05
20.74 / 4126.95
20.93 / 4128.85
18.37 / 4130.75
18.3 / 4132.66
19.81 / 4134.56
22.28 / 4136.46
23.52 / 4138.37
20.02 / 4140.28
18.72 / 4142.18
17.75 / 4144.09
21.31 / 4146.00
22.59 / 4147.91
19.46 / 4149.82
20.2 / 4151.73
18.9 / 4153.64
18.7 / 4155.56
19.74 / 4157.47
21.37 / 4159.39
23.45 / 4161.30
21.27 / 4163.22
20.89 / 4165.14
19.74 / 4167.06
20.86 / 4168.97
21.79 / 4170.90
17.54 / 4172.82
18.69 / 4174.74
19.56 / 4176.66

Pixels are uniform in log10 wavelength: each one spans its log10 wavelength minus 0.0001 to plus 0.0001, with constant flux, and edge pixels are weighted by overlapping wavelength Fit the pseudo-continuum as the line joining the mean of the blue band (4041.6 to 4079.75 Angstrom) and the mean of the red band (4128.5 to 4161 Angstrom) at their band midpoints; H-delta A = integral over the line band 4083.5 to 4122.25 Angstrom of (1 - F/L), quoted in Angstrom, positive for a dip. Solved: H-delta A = -3.1 Angstrom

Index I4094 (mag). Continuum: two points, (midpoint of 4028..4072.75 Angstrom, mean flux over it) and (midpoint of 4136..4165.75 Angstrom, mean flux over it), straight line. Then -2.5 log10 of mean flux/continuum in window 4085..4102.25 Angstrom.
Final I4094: -0.09 mag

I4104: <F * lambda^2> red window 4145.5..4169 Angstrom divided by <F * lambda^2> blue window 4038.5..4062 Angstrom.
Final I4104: 1.2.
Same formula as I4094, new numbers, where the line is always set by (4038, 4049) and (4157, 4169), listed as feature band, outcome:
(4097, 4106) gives 0.12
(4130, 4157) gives 0.04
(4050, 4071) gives 0.04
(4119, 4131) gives -0.03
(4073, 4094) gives -0.05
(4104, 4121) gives -0.03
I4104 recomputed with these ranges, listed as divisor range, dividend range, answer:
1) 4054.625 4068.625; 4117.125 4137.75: 1.22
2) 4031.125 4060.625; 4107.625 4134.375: 1.15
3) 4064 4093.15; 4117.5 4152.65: 1.09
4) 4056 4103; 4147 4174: 1.13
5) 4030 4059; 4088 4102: 1.15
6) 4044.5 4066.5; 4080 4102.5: 1.18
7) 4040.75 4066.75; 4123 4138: 1.19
